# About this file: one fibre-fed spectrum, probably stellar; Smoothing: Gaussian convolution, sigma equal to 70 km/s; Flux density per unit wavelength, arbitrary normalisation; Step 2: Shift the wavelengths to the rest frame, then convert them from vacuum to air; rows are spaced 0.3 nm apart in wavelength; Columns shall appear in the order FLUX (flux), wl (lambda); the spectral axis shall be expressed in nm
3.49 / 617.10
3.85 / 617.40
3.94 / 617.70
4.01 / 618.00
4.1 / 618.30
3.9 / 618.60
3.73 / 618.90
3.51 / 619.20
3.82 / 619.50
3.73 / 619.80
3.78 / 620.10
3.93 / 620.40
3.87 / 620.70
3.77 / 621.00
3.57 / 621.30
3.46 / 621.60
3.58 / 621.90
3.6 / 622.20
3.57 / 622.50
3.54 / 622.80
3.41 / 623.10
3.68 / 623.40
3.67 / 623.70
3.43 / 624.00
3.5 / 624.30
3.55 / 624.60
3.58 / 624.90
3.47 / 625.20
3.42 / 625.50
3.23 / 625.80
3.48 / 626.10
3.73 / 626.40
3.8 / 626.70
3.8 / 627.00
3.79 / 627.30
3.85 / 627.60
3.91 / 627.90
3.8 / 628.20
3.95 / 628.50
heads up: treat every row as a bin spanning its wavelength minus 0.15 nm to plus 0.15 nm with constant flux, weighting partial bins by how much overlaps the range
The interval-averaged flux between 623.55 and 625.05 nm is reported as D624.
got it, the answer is 3.55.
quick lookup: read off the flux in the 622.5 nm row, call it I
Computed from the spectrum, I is 3.57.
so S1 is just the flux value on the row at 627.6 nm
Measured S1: 3.85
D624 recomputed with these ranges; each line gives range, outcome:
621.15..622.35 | 3.55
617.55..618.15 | 3.98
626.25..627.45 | 3.78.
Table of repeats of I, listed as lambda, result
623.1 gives 3.41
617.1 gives 3.49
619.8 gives 3.73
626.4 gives 3.73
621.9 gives 3.58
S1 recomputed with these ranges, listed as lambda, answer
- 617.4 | 3.85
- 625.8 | 3.23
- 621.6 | 3.46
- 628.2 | 3.8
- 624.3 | 3.5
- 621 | 3.77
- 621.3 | 3.57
